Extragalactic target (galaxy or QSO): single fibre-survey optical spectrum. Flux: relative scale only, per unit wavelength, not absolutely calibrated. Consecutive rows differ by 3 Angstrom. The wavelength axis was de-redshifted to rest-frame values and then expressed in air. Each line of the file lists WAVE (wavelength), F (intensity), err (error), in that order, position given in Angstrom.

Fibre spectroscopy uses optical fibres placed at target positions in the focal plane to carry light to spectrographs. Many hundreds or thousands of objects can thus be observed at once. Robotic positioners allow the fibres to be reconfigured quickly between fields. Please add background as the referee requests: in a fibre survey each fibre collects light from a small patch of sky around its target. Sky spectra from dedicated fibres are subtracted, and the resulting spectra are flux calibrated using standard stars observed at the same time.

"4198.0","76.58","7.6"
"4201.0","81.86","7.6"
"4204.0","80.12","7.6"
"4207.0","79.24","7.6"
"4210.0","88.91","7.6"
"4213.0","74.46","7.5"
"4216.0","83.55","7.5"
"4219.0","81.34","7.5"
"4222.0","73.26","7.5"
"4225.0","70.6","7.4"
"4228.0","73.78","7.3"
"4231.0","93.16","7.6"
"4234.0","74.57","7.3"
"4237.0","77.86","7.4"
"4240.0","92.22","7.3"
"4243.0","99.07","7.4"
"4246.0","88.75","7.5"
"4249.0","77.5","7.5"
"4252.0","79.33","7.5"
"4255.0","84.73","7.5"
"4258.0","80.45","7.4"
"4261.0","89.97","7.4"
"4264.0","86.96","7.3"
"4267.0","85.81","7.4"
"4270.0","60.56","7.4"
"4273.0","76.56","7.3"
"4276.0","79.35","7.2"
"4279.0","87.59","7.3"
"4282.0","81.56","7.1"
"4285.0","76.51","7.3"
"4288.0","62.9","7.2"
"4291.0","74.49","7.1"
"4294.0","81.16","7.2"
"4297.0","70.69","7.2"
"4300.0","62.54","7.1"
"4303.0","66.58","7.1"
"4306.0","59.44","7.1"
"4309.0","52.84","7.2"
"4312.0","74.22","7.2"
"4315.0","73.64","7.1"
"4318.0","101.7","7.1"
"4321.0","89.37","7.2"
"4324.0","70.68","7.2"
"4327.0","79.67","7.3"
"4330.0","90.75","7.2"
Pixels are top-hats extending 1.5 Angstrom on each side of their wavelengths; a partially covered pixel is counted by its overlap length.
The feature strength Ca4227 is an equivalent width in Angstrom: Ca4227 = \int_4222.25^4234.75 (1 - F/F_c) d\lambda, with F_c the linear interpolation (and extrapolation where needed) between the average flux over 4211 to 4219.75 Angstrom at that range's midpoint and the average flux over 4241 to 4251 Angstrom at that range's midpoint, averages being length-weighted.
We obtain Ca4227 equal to 0.88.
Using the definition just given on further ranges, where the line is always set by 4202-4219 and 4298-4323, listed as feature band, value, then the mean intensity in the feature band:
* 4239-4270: -3.1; 85.1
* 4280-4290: 0.0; 74.4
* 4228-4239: -0.3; 81.2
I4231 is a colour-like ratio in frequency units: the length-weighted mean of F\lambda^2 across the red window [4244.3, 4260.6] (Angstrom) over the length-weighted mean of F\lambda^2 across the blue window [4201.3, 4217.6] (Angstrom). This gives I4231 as 1.0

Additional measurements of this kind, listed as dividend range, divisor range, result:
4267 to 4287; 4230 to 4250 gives 0.91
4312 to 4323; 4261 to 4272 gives 1.10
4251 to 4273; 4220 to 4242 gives 1.03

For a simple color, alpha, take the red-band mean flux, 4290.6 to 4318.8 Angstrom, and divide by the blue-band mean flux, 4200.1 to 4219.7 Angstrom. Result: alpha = 0.9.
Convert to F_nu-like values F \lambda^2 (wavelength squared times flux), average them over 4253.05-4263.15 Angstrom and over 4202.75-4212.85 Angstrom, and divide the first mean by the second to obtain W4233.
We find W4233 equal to 1.06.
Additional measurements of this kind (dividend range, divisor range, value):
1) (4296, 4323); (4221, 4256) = 0.91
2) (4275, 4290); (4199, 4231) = 1.01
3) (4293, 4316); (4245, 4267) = 0.82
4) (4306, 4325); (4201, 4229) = 1.01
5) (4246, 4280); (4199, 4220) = 1.02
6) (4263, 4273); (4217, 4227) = 1.05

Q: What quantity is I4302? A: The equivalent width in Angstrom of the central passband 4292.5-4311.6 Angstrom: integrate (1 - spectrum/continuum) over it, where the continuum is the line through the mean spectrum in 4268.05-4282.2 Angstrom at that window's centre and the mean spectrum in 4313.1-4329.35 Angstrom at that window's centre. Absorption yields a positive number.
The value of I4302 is 3.4 Angstrom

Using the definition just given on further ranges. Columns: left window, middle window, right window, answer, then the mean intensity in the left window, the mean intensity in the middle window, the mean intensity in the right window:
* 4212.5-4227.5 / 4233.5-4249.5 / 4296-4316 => -2.7 Angstrom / 76.6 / 86.1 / 65.4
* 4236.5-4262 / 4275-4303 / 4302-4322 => 1.3 Angstrom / 85.8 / 74.7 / 73.8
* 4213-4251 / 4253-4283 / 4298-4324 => -1.5 Angstrom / 81.8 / 81.3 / 72.4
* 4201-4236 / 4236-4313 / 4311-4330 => 3.5 Angstrom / 79.4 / 77.3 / 82.5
